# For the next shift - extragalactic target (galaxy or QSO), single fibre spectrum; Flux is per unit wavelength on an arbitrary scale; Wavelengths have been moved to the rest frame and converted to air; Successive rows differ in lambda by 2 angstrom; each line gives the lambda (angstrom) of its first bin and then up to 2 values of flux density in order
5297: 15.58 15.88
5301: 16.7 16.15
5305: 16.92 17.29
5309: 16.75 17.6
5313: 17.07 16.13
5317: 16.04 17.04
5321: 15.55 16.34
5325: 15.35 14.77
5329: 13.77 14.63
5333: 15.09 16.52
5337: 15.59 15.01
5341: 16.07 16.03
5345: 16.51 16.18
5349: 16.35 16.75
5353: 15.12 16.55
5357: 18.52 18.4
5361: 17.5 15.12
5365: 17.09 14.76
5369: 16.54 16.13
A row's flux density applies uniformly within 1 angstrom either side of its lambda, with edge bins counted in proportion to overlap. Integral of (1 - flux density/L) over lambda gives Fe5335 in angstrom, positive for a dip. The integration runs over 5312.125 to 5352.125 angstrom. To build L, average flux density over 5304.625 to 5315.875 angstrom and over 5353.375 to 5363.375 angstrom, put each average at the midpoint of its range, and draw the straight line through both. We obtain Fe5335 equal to 2.9 angstrom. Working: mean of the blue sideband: 17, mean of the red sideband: 17.2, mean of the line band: 15.8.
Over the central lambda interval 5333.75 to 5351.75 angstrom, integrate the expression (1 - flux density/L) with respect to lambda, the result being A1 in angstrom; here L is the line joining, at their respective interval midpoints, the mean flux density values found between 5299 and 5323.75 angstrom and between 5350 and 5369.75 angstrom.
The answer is 0.58 angstrom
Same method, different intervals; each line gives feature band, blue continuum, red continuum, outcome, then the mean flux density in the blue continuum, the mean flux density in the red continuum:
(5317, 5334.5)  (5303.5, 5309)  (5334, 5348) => 1.1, 17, 16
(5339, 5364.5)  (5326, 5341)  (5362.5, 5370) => -1.6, 15.1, 15.9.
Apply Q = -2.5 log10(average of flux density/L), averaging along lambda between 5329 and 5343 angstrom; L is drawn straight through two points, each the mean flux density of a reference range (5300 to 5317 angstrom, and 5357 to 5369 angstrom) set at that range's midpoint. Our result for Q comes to 0.09 mag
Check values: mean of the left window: 16.8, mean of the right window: 16.7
